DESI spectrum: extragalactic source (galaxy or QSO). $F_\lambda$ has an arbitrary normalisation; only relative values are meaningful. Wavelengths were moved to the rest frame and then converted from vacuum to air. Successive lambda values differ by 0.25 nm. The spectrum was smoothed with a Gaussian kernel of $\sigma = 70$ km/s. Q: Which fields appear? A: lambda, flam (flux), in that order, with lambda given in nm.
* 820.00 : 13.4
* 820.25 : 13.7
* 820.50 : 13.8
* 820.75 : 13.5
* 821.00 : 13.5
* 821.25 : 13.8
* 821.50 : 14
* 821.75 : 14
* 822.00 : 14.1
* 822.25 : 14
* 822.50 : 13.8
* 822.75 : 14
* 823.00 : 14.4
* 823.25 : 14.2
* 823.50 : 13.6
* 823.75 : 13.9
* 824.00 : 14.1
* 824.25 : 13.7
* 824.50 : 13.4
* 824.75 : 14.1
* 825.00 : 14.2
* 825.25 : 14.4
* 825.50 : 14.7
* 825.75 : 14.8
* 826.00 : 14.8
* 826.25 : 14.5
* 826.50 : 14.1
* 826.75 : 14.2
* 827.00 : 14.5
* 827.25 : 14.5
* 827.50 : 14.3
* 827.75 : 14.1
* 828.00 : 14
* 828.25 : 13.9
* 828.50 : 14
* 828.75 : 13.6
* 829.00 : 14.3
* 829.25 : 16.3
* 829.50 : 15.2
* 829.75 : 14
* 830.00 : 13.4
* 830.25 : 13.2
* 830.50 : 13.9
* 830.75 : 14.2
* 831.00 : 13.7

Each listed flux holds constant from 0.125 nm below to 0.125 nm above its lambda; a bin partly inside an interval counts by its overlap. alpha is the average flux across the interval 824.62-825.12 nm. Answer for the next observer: 14.1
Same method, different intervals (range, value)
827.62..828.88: 13.9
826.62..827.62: 14.4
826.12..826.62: 14.3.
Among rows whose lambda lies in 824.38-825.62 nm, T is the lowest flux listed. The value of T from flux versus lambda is 13.4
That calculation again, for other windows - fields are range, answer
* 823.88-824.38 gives 13.7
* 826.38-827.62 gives 14.1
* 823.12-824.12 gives 13.6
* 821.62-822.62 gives 13.8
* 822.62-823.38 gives 14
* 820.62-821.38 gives 13.5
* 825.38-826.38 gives 14.5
